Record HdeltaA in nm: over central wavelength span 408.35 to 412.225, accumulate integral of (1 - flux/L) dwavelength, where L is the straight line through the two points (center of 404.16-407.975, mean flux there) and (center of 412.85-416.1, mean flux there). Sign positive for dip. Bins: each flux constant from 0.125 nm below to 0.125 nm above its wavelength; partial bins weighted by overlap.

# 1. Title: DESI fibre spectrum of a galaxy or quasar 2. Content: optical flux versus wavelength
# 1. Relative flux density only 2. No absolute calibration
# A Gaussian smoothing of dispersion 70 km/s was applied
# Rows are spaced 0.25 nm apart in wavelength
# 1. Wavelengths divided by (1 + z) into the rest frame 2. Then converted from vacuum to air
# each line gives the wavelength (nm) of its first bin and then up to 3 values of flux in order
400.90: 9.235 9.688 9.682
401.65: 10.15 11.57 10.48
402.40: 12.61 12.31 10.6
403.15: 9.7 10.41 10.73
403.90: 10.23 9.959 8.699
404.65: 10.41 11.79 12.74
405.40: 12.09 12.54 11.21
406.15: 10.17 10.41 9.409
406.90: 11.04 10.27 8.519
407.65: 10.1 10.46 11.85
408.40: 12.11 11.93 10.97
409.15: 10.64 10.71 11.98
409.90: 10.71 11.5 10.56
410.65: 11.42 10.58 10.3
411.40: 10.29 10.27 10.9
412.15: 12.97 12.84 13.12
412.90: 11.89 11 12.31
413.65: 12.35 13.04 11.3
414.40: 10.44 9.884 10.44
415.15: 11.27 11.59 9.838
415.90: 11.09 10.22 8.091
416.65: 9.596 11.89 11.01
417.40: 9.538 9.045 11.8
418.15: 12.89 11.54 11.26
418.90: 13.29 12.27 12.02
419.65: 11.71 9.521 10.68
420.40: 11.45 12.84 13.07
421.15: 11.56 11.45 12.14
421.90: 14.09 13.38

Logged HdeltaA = -0.05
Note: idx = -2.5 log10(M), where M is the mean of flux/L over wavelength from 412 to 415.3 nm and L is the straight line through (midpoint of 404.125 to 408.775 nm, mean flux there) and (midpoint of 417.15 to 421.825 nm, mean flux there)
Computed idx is -0.05 mag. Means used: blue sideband 10.8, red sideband 11.6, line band 11.8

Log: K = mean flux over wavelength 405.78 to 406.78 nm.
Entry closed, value 10.3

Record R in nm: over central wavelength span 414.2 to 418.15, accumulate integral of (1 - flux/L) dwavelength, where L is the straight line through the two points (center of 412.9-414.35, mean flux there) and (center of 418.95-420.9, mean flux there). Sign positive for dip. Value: 0.45 nm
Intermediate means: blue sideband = 11.9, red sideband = 11.7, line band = 10.5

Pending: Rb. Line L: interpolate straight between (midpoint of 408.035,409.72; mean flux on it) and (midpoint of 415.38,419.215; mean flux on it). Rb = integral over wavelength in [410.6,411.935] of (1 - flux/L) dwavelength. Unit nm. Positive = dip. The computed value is 0.085 nm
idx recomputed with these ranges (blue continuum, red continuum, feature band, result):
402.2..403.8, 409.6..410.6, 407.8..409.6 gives -0.02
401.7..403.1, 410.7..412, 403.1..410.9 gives 0.01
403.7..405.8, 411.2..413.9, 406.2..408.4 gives 0.09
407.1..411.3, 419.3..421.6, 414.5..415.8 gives 0.06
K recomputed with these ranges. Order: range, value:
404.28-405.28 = 10.9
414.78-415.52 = 11.1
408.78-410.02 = 11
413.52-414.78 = 11.4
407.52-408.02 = 10.3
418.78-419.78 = 12.3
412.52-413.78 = 12.1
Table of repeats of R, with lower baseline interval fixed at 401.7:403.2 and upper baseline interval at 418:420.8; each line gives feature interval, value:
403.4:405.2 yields 0.119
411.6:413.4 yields -0.061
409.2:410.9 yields 0.059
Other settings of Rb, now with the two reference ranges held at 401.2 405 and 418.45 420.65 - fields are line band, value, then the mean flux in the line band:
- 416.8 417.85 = 0.09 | 10.4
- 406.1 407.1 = 0.05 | 10.3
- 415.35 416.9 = 0.17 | 10.1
